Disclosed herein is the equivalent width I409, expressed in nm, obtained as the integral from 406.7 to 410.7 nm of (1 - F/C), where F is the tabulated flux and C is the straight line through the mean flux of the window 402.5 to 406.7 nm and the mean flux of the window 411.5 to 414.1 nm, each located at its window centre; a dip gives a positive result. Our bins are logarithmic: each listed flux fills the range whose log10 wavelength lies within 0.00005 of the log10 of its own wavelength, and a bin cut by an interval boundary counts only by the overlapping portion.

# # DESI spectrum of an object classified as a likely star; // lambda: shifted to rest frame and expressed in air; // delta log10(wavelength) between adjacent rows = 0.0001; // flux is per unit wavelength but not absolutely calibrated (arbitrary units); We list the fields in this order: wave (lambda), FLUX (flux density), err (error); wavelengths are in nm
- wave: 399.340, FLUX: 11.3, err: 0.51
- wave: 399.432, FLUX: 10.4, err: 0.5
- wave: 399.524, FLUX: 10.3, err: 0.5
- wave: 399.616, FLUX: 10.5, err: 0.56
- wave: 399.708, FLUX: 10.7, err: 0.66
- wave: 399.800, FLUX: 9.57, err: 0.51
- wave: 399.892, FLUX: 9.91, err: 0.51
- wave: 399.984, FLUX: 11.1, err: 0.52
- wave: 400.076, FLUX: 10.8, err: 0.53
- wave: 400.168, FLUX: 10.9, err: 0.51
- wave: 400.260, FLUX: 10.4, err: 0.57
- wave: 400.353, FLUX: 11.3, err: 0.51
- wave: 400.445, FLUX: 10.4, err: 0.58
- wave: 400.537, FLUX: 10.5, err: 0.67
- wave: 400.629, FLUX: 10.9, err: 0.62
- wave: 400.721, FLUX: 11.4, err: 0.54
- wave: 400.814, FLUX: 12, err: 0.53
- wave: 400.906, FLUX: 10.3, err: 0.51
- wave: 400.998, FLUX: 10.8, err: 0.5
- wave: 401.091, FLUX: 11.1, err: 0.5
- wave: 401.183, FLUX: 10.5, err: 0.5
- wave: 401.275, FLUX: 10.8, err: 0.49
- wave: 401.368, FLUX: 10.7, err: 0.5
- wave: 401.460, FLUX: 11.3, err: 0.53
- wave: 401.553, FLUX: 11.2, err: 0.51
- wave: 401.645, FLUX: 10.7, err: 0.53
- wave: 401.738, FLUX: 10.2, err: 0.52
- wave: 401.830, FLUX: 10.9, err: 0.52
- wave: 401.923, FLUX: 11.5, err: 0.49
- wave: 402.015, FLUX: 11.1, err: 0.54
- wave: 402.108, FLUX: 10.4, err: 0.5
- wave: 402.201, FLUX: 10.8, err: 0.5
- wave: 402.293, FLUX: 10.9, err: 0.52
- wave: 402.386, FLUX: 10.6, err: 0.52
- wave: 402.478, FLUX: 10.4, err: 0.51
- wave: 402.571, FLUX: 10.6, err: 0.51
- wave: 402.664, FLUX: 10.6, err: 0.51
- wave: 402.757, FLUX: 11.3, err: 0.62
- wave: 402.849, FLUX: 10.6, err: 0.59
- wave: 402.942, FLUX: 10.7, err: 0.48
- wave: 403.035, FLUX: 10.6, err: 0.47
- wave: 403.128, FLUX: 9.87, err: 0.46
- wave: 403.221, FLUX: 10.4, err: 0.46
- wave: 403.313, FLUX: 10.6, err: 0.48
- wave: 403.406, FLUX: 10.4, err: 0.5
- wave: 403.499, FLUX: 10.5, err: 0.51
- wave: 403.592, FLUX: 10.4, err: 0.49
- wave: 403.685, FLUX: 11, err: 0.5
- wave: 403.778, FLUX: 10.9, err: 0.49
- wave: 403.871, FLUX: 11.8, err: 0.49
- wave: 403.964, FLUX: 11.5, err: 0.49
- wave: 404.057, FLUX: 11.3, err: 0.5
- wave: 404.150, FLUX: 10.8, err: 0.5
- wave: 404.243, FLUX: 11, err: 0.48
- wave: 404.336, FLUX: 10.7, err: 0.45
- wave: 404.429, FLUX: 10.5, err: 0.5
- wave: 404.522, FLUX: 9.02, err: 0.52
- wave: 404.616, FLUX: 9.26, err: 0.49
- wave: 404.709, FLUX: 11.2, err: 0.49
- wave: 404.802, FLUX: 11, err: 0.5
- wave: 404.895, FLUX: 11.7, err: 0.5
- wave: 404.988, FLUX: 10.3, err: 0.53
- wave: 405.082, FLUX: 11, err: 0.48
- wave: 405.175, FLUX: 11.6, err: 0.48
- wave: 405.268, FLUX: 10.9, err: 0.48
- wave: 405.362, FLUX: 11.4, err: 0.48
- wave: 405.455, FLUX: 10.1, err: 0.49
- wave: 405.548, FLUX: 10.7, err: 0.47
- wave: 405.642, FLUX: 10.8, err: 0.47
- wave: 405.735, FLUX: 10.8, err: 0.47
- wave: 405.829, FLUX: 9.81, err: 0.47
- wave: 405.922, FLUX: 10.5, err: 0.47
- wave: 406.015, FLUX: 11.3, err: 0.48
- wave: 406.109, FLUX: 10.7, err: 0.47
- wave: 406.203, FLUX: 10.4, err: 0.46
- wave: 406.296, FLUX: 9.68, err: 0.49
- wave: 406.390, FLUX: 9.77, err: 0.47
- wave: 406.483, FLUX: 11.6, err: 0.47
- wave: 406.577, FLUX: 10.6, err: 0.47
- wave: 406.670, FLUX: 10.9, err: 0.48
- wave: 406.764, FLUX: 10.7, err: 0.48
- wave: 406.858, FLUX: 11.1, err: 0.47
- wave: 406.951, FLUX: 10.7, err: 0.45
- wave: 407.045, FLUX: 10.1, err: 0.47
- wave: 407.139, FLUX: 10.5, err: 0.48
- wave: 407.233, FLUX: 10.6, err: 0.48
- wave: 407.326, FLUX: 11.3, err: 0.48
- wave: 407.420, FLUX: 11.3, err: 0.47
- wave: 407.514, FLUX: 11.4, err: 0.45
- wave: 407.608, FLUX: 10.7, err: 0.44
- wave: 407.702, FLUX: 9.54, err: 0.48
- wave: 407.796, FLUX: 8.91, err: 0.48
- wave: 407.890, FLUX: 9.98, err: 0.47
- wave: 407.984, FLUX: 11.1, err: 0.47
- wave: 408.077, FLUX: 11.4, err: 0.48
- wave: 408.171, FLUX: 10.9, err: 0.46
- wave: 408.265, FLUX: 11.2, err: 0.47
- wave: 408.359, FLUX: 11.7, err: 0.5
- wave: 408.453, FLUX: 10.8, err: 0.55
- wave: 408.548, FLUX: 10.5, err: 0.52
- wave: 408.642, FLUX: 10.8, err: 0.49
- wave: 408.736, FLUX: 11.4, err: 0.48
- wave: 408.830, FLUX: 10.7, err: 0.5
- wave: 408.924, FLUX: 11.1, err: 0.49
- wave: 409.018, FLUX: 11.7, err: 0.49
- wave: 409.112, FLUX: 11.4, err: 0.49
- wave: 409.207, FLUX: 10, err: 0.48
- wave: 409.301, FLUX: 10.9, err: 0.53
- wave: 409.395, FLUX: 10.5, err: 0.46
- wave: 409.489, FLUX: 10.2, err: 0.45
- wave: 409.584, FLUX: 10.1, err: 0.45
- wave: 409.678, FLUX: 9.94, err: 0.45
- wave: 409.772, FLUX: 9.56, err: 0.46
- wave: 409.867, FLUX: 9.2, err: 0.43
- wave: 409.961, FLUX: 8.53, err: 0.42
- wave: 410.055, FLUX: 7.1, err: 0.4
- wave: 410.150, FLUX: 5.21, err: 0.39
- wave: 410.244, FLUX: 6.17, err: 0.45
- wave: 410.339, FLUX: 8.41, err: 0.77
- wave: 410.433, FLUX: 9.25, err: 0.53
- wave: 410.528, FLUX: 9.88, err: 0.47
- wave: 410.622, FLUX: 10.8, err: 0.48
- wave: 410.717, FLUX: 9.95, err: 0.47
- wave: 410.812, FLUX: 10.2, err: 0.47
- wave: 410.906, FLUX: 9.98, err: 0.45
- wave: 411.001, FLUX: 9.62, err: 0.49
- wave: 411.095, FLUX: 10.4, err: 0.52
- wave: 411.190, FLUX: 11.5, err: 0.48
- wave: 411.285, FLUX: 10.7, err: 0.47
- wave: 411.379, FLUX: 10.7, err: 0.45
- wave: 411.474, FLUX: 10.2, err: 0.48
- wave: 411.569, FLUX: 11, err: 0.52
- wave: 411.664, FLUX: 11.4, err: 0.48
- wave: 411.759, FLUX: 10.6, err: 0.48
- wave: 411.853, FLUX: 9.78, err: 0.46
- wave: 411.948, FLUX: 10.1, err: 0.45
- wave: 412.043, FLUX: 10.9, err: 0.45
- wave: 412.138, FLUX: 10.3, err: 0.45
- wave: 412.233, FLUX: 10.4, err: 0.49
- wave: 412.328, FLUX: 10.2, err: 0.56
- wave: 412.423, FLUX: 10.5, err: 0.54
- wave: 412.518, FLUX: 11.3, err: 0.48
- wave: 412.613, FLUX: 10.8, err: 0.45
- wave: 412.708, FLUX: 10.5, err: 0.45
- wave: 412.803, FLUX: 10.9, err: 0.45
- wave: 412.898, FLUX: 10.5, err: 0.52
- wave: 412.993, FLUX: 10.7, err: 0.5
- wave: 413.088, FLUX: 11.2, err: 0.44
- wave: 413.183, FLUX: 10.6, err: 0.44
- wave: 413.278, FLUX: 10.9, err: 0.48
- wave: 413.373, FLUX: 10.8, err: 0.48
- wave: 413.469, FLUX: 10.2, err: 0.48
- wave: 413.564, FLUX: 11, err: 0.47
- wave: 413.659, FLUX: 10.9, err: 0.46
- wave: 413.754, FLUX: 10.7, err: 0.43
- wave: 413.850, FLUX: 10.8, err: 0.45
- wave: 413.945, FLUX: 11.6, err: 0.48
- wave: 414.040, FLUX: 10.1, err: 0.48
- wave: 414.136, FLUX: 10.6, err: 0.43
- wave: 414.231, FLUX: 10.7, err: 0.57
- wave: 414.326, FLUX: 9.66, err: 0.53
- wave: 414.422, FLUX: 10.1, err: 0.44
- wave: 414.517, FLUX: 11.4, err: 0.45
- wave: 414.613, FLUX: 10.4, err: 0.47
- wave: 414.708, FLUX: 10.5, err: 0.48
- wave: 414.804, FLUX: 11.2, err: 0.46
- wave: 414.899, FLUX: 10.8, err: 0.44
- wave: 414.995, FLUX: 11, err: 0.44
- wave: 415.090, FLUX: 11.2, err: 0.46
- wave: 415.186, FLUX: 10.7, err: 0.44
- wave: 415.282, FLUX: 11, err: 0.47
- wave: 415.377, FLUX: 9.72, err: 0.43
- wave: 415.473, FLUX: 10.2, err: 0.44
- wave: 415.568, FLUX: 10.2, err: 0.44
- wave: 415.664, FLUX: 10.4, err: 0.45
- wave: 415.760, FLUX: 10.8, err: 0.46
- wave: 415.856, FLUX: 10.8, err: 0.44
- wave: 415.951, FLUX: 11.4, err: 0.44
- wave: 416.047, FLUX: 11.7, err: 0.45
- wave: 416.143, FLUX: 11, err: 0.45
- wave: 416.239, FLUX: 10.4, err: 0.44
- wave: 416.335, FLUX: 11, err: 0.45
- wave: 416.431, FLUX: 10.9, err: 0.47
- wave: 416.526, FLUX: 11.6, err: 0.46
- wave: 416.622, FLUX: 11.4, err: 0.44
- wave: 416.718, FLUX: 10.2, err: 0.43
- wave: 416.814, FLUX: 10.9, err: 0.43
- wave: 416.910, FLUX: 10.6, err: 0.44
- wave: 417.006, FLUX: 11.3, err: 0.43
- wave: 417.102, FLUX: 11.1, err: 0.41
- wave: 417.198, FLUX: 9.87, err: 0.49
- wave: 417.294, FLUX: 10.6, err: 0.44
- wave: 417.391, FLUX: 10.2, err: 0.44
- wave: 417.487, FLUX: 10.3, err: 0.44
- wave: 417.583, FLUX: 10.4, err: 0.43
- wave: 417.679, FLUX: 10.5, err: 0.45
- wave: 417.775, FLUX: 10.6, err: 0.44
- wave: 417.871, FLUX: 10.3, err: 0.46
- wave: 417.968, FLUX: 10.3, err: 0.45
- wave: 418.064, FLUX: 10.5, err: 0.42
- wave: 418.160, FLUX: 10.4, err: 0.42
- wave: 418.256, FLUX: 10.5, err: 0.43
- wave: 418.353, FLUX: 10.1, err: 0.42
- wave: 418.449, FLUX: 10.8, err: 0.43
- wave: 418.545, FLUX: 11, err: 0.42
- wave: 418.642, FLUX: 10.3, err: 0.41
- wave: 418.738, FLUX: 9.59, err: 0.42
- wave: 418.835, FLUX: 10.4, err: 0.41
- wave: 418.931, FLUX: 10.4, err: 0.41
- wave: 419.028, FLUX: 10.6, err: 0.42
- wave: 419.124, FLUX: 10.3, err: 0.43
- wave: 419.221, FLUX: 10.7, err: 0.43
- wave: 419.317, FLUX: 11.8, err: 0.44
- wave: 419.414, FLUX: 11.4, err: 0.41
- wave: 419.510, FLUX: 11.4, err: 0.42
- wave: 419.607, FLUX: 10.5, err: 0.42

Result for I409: 0.19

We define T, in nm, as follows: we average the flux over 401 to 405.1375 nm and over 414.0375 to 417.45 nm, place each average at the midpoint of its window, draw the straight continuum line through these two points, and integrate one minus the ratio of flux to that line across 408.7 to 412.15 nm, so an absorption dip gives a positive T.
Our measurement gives 0.24 nm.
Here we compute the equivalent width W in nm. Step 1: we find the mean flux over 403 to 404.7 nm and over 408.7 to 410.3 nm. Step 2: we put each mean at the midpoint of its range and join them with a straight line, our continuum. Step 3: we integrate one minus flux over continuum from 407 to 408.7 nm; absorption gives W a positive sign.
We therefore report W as -0.140 nm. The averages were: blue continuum 10.6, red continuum 9.61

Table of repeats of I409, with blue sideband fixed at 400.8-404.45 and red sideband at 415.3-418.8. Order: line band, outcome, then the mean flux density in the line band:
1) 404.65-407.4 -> 0.002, 10.8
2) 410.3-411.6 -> 0.061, 10.2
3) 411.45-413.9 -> 0.000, 10.7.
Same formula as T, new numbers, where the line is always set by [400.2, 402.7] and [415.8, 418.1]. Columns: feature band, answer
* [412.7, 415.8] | 0.026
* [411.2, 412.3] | 0.020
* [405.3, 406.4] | 0.028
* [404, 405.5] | 0.009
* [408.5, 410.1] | 0.084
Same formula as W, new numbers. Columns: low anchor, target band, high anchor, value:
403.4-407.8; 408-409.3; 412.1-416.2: -0.041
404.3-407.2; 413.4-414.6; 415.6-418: 0.007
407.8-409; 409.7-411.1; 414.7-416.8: 0.253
